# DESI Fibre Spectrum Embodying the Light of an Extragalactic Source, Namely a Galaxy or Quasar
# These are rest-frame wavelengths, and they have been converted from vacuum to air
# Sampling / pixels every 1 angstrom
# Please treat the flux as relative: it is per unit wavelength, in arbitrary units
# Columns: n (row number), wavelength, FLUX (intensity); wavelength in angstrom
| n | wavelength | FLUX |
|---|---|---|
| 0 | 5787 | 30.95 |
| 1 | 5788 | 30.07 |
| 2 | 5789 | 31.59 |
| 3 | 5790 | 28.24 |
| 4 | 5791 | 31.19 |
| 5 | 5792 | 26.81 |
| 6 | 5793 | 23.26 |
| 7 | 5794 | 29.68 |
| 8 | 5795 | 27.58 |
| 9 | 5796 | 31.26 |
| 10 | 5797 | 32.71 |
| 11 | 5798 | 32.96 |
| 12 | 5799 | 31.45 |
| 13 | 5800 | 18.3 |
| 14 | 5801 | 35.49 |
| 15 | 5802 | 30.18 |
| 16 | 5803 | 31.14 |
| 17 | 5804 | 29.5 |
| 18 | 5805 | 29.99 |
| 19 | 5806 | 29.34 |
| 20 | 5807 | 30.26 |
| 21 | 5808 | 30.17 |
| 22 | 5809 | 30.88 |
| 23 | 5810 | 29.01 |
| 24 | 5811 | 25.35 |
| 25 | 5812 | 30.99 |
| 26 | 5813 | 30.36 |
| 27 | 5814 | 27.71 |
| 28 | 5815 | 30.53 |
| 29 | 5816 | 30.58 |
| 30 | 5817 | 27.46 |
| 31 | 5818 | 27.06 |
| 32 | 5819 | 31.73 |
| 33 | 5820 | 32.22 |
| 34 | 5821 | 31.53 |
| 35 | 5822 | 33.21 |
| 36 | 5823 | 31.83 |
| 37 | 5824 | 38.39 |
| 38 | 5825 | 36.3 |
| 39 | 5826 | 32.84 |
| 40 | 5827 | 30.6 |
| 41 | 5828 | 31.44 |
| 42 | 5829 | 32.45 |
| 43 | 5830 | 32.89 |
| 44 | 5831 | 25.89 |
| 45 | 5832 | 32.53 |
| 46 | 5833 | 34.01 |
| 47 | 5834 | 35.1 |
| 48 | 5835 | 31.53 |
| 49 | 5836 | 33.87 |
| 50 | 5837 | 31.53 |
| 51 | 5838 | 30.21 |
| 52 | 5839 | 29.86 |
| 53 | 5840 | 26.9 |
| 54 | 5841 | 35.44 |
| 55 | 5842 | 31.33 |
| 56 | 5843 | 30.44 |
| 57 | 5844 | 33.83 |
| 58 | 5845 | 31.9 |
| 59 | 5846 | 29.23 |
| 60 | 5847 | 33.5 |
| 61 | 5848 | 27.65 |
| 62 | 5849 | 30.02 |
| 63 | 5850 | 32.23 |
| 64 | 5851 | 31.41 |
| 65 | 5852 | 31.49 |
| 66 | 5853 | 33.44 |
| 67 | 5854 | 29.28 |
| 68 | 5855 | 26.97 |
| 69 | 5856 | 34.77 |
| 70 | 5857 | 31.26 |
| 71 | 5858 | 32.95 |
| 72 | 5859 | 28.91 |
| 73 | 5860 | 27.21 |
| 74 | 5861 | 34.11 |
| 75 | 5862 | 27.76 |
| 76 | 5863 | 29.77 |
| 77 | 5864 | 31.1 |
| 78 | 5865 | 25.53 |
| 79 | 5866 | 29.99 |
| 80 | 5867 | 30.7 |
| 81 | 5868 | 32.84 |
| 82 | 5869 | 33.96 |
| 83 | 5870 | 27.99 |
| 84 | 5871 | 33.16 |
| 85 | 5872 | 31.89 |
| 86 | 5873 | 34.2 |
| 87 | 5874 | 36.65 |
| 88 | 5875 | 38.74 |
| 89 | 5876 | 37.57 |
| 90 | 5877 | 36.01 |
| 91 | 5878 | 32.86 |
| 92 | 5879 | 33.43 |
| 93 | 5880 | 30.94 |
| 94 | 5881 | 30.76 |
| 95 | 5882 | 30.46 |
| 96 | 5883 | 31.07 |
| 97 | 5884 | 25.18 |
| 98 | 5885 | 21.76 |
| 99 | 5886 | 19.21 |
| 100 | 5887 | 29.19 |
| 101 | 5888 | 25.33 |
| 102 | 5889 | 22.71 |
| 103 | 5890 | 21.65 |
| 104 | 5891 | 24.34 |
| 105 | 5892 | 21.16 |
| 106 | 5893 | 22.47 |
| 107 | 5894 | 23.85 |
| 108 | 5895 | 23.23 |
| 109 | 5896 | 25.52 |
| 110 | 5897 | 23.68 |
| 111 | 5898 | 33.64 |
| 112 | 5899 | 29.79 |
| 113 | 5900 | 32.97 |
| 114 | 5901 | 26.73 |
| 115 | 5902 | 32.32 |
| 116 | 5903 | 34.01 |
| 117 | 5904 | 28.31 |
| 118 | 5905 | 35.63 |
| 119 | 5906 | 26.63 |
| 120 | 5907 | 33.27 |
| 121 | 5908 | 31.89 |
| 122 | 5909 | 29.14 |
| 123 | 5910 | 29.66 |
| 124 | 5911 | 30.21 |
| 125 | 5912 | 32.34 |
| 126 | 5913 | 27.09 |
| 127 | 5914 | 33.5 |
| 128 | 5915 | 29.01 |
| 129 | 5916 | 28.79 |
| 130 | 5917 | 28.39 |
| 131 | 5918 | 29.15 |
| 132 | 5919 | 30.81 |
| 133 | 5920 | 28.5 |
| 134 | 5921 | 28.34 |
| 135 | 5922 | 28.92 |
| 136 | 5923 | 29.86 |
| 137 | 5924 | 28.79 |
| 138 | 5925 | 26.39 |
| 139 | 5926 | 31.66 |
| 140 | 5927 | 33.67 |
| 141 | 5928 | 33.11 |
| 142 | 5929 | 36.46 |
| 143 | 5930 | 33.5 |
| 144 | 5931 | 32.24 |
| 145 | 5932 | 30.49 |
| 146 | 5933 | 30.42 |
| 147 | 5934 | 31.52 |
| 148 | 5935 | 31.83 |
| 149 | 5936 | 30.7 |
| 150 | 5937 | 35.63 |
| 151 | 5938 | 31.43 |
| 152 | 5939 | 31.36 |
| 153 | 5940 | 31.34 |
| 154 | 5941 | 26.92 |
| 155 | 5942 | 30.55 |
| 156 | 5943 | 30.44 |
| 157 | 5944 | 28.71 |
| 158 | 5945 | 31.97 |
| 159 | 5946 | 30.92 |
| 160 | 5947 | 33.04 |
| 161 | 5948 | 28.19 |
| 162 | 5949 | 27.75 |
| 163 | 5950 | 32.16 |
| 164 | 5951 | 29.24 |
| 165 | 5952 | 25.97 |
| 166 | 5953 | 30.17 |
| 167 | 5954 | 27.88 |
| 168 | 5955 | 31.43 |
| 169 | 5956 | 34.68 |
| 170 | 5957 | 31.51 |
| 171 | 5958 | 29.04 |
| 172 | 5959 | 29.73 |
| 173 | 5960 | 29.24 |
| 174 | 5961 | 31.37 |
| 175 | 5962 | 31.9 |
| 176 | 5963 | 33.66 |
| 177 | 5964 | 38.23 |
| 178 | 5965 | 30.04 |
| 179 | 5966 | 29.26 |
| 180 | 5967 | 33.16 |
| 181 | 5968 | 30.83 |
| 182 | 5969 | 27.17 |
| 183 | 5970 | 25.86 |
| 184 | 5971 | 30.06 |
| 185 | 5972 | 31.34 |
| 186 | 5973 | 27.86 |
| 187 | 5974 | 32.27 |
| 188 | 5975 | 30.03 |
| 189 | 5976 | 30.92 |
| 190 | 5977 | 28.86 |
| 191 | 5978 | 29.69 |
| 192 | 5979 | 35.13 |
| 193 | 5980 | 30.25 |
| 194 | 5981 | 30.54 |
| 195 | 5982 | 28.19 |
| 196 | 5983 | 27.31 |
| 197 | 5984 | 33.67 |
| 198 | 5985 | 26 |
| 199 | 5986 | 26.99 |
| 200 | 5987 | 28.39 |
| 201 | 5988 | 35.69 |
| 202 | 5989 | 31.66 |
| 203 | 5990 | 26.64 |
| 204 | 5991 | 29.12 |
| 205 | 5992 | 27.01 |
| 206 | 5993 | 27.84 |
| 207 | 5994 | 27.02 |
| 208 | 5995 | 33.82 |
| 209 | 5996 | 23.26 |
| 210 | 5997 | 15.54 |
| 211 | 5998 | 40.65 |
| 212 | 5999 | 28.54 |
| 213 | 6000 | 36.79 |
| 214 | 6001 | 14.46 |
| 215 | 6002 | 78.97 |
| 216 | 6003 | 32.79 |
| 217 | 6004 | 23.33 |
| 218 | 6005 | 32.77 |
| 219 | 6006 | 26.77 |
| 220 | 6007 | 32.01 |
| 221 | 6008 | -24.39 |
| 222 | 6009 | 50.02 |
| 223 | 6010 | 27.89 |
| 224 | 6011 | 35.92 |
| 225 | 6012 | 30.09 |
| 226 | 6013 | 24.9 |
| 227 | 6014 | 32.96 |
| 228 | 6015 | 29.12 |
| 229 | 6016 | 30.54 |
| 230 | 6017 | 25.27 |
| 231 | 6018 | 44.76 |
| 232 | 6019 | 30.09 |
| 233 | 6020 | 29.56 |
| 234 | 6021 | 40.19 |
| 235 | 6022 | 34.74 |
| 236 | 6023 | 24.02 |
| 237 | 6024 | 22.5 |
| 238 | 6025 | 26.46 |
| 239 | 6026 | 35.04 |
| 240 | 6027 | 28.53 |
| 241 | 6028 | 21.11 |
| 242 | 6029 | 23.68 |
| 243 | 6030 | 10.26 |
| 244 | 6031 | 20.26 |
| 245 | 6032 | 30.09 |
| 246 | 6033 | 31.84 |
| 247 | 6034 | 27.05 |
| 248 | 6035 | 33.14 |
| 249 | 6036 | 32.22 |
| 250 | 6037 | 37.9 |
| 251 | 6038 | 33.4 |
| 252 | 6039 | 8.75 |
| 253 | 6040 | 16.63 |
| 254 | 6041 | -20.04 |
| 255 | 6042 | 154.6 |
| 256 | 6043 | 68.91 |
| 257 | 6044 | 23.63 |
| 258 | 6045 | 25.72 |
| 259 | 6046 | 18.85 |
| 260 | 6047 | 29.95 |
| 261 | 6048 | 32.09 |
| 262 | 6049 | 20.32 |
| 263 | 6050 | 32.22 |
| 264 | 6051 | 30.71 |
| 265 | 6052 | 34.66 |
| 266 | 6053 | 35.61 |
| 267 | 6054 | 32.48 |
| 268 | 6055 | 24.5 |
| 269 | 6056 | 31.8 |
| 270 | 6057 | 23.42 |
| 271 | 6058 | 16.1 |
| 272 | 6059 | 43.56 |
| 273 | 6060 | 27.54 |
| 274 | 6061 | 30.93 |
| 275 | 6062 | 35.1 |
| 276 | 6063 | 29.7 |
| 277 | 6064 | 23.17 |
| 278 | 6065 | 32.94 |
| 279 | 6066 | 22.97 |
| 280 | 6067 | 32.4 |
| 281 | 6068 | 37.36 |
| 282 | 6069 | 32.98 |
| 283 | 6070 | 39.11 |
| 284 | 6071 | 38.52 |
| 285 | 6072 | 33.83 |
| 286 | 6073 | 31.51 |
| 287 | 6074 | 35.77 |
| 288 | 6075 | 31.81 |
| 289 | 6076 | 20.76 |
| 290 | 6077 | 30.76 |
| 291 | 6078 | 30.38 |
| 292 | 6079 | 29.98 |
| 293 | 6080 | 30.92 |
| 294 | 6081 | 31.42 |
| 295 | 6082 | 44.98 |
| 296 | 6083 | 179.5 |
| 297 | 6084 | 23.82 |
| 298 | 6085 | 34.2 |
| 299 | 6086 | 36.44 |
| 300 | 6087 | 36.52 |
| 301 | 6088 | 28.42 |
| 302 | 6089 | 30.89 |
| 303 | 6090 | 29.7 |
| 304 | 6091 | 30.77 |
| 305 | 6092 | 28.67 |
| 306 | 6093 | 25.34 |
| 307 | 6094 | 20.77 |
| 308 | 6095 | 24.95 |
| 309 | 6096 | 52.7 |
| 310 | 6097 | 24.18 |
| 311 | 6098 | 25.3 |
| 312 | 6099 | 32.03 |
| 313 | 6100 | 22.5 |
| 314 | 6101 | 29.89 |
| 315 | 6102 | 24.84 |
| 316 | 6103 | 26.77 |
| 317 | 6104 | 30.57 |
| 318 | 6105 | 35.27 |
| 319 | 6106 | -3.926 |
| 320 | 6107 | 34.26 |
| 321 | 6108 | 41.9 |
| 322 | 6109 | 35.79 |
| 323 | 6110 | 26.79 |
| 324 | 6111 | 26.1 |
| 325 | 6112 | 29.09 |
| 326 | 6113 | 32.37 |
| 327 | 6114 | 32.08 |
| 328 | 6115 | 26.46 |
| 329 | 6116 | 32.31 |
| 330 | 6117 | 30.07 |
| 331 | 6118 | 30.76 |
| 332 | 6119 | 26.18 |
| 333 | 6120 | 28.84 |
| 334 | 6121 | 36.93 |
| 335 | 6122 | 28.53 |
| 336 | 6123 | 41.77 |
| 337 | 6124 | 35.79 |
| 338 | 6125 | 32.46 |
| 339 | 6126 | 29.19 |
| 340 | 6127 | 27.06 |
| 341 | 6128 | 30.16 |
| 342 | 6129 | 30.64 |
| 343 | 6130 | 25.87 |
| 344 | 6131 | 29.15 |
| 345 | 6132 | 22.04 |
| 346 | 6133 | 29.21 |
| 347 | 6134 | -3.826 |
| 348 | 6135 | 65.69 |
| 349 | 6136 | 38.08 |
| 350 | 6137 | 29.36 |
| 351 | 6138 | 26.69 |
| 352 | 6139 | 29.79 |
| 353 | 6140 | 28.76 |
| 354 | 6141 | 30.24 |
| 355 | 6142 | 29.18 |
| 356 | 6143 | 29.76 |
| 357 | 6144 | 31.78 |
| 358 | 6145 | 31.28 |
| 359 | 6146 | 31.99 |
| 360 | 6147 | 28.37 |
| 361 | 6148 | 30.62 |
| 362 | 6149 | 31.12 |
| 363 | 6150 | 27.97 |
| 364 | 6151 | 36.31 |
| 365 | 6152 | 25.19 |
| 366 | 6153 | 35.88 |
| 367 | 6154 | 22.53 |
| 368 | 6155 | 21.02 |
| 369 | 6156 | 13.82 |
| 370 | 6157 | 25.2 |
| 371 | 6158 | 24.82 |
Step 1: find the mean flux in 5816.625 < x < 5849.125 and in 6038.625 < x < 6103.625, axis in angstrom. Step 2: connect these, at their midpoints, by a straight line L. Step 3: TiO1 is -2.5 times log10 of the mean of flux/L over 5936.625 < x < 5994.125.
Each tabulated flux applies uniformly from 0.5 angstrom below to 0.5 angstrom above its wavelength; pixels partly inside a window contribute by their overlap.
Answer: 0.088 mag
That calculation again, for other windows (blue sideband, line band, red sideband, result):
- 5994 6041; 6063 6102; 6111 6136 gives -0.17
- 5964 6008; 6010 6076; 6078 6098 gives 0.12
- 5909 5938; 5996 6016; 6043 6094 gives 0.09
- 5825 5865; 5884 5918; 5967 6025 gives 0.11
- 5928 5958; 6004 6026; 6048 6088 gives 0.16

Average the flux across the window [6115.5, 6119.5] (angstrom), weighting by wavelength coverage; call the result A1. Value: 29.8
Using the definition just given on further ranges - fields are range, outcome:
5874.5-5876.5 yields 38.2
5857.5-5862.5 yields 30.2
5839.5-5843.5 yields 31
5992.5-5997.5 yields 25.5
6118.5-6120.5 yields 27.5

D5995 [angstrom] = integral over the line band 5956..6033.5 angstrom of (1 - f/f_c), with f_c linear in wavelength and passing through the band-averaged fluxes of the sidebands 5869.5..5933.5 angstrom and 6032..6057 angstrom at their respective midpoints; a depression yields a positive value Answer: 5.28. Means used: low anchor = 29.7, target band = 29.6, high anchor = 32.9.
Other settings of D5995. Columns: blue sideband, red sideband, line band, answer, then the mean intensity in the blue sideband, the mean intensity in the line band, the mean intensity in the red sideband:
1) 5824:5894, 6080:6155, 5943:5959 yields 0.5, 30.5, 30.2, 32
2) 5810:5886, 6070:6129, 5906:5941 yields 1.1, 31.2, 30.7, 33.1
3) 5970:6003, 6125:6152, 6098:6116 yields 1.0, 30.7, 28.4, 29.8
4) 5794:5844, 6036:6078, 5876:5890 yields 1.3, 30.9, 28.5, 32.2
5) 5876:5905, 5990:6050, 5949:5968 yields -1.2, 27.9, 30.9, 30.3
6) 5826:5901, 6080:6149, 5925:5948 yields -0.6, 30.1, 31.5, 32.3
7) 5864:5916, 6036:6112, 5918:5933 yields -0.3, 29.5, 30.8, 33.1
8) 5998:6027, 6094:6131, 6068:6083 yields -4.0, 30.7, 38.1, 29.8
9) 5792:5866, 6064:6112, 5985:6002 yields 1.4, 30.7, 29.8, 33.5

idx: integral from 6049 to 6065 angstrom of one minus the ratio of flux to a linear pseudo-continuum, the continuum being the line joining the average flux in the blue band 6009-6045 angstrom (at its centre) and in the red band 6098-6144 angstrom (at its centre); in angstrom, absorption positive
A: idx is 0.6 angstrom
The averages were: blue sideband 31.8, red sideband 29.6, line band 29.9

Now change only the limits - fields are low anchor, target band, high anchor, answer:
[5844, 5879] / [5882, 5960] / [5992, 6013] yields 3.6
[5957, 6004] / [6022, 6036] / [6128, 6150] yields 1.9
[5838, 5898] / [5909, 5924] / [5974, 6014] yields 0.1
